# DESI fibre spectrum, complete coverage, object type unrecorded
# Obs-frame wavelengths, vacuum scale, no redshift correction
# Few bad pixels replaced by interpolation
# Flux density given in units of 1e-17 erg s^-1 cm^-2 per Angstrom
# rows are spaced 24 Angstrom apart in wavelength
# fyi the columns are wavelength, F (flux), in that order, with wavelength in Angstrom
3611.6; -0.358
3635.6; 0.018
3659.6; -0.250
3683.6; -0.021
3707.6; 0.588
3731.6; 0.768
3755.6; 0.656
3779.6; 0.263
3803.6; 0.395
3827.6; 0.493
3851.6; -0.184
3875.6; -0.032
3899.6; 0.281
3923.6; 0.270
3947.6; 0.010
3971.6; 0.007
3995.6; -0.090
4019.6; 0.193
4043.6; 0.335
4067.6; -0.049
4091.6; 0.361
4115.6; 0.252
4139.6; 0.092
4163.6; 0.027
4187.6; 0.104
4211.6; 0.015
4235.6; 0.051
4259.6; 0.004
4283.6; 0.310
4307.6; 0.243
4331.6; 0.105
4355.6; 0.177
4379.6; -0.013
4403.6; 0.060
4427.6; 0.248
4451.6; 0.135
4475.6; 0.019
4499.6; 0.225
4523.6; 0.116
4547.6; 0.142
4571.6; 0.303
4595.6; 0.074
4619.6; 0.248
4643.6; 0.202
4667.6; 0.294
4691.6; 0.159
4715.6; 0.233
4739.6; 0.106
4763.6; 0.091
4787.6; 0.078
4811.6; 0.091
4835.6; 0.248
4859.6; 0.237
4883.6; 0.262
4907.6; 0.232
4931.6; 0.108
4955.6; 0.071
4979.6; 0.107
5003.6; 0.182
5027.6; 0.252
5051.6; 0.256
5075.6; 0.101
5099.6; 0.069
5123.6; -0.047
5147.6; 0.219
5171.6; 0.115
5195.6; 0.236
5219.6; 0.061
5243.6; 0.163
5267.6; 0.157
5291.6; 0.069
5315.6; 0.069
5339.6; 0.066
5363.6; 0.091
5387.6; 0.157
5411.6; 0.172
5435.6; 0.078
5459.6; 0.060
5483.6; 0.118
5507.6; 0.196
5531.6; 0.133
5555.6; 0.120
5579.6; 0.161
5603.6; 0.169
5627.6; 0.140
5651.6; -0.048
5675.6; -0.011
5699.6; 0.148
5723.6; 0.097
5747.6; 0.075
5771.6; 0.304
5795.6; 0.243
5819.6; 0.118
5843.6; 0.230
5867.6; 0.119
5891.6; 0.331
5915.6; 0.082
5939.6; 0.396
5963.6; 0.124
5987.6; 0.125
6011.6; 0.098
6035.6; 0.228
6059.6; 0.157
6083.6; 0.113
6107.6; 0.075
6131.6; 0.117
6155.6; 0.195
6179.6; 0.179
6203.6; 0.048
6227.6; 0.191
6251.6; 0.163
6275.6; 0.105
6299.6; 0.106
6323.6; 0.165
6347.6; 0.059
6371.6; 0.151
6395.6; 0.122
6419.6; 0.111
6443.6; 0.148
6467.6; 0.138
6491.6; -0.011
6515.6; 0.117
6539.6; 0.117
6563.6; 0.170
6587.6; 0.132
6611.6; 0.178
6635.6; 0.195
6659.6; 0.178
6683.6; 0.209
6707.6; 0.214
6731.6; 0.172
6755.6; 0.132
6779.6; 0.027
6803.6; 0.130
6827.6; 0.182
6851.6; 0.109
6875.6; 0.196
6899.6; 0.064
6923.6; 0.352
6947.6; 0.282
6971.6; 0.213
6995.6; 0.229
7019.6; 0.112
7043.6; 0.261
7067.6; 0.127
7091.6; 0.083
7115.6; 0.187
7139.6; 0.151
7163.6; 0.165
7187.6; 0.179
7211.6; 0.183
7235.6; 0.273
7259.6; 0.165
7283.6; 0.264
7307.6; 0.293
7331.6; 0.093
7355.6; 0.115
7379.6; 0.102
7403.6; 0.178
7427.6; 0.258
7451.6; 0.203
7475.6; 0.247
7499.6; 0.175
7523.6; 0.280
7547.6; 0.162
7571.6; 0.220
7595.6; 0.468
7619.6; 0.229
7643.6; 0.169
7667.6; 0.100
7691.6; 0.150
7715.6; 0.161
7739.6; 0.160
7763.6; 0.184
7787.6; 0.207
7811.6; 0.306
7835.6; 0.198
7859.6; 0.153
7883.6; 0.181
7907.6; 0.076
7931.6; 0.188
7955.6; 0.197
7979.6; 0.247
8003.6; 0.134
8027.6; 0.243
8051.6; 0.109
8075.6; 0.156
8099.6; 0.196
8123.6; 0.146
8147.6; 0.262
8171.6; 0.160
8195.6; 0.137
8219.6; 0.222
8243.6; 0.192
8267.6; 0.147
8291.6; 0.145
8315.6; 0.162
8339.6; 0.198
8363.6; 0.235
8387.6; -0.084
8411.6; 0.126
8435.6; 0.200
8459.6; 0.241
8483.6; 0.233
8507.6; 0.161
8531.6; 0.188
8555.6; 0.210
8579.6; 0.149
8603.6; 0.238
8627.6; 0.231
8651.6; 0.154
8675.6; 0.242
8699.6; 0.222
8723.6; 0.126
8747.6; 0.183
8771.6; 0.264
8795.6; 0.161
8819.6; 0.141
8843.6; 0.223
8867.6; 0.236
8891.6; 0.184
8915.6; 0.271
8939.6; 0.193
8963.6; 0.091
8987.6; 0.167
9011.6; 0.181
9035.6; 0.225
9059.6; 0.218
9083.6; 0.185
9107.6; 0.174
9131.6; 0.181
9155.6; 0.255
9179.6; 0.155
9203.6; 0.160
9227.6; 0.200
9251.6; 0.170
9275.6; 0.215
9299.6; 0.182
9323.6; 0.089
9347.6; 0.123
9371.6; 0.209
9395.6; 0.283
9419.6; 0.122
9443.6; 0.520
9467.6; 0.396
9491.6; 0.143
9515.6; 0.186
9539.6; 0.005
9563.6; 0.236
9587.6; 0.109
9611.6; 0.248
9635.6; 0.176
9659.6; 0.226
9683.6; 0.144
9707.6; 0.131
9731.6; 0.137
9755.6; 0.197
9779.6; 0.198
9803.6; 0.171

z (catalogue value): 0.86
